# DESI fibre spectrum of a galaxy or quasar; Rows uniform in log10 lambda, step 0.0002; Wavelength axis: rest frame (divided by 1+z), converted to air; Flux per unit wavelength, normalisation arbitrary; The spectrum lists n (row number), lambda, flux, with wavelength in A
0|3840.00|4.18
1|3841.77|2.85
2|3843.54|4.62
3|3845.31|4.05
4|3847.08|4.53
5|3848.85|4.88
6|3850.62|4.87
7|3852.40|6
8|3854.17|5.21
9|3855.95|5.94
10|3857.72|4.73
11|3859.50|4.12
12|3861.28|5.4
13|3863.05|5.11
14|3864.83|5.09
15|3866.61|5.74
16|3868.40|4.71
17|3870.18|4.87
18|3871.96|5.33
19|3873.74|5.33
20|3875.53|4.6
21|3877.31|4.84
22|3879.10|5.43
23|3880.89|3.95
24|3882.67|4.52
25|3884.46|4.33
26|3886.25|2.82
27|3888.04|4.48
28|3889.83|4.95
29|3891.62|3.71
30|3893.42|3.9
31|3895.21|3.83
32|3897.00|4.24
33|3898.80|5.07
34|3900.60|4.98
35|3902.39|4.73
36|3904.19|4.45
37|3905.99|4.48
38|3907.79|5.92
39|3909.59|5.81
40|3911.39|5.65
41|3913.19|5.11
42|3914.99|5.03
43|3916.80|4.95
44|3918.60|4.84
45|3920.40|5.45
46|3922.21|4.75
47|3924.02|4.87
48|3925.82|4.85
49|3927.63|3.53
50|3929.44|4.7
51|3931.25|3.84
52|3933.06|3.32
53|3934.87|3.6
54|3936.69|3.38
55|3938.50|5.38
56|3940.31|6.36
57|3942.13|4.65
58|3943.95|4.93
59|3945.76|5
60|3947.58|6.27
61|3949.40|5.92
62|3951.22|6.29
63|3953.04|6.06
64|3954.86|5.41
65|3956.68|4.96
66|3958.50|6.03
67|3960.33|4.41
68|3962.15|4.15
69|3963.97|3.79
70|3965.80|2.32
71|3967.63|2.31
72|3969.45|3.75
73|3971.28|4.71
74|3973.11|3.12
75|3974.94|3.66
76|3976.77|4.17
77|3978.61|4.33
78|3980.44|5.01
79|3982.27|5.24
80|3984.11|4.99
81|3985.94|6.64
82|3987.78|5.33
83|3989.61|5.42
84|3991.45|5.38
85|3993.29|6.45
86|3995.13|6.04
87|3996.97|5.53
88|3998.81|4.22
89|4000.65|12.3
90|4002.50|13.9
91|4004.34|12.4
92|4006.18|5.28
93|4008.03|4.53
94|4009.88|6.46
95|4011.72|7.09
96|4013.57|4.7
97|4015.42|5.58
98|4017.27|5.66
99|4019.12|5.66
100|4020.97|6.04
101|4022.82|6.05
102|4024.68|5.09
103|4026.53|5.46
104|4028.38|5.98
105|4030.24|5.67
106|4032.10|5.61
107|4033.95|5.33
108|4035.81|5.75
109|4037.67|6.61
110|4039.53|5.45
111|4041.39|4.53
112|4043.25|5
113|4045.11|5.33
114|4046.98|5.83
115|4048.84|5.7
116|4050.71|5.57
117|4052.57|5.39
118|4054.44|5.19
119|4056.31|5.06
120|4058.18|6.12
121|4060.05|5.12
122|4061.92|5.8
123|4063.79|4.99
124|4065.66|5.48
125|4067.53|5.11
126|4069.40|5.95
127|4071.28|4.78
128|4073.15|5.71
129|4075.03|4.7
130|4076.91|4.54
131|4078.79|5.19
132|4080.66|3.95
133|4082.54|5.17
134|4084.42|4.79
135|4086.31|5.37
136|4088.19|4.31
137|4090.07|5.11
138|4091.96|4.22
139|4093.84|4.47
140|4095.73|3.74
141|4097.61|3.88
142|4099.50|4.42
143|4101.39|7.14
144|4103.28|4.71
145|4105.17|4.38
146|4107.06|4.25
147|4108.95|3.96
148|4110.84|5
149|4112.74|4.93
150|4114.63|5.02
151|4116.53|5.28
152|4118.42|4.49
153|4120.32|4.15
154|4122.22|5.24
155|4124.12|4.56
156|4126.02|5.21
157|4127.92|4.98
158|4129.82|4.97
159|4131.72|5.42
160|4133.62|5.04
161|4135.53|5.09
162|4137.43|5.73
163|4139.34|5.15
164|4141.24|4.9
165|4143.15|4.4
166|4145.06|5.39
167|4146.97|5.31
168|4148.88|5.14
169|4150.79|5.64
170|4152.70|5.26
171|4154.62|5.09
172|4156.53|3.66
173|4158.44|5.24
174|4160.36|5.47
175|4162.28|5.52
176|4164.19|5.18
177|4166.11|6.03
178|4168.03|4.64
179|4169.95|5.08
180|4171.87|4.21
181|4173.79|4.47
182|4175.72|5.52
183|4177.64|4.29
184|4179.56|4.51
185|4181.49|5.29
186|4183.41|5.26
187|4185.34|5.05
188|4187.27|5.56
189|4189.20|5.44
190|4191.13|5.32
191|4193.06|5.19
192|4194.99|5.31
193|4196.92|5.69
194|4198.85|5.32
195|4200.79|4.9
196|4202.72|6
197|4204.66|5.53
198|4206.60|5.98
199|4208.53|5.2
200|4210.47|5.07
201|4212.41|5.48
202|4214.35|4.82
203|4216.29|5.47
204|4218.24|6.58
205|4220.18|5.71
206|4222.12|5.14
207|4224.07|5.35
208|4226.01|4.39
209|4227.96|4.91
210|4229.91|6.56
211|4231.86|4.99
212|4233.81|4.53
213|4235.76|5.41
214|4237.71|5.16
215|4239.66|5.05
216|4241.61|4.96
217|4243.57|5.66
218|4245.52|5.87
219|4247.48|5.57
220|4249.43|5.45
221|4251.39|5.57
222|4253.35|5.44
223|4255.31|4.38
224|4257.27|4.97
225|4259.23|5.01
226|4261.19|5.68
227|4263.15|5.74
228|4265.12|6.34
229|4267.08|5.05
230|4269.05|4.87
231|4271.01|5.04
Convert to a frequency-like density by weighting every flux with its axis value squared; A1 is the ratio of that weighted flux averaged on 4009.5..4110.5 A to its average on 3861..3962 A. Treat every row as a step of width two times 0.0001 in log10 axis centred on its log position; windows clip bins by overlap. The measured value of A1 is 1.16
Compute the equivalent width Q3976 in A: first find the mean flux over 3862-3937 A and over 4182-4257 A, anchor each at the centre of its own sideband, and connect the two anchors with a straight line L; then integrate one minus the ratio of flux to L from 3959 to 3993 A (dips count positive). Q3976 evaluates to 2.7 A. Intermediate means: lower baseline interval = 4.66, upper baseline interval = 5.34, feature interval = 4.43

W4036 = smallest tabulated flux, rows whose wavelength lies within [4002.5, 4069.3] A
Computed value 4.53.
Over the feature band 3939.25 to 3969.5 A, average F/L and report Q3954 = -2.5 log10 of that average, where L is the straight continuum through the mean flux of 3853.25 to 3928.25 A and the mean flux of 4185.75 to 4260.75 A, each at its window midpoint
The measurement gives 0.00 mag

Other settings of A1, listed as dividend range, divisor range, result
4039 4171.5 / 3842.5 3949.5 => 1.17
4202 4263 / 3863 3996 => 1.30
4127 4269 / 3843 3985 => 1.28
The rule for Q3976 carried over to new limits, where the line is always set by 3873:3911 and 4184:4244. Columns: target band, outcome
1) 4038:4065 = -2.3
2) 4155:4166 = 0.3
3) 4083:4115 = 2.4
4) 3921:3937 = 1.8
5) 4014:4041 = -4.2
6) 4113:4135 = 0.8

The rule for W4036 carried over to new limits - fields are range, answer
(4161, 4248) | 4.21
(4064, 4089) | 3.95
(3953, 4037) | 2.31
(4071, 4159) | 3.66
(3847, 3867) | 4.12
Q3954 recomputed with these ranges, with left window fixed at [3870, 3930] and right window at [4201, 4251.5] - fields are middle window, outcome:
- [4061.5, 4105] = 0.04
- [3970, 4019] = -0.23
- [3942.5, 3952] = -0.17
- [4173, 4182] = 0.11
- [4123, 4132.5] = 0.03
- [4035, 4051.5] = -0.11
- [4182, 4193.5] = 0.00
